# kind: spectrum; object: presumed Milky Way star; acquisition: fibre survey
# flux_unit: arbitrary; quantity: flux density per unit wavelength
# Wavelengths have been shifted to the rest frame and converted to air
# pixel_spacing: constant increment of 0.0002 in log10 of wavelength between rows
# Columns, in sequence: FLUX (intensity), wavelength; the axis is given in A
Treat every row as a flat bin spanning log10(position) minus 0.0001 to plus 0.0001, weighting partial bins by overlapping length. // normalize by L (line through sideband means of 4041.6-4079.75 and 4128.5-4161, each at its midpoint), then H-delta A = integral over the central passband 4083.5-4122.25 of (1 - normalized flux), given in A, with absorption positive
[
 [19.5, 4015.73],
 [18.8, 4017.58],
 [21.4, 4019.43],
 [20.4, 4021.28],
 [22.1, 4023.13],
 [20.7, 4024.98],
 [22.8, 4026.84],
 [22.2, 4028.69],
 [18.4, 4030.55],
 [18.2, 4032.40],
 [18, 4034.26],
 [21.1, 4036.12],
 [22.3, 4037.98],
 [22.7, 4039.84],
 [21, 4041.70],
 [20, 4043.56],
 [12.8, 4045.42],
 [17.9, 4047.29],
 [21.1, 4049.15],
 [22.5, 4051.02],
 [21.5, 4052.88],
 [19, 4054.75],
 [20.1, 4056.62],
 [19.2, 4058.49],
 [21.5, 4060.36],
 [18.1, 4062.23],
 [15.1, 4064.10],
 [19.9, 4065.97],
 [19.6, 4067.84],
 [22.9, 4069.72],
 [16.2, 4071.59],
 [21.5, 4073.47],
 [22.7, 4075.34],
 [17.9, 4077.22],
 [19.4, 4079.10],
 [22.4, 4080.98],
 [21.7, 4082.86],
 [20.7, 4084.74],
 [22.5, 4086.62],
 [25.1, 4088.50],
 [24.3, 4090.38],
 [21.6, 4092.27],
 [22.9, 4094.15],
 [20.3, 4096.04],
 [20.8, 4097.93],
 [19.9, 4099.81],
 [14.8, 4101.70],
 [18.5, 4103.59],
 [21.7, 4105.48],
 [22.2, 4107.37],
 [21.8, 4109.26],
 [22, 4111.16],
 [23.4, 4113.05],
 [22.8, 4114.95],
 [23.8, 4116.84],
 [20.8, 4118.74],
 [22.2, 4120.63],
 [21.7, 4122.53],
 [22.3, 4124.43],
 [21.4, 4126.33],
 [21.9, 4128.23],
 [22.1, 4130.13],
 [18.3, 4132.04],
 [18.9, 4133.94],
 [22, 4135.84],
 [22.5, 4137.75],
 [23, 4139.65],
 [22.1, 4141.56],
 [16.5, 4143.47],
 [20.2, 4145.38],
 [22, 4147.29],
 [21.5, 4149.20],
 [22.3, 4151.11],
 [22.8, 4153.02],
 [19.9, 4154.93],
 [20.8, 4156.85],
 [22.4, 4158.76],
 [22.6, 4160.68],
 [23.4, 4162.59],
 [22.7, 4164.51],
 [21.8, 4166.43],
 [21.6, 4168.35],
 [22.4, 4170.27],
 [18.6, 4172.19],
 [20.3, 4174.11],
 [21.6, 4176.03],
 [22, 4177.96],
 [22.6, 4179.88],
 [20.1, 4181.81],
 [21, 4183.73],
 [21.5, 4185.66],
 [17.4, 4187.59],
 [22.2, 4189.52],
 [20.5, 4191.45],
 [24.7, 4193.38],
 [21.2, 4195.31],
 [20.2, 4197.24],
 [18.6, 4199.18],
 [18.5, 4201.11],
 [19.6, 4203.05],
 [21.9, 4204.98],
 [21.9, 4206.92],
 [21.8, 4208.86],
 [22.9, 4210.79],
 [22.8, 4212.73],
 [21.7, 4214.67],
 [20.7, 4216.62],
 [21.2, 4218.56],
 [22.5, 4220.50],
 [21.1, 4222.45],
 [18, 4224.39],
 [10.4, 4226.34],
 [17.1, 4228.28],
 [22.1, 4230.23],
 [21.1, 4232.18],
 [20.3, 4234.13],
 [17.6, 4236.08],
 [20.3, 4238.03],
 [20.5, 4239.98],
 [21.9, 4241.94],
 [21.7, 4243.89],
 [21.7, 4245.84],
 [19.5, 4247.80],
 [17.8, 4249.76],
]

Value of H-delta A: -2.45 A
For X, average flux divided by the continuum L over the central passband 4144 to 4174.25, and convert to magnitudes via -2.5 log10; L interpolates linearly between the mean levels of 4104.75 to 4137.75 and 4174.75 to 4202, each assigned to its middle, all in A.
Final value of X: -0.02 mag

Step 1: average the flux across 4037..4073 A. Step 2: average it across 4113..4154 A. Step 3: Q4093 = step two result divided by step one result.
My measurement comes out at 1.1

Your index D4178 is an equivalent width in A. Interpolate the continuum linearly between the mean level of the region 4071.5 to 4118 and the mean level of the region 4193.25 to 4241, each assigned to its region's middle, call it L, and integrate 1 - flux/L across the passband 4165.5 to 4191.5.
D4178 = -0.48 A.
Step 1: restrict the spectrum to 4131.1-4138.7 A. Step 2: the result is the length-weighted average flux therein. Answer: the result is 20.4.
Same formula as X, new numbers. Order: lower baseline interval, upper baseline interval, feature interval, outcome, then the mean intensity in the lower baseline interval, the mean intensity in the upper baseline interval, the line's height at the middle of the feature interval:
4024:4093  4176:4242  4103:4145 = -0.05 mag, 20.4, 20.5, 20.4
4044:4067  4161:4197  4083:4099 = -0.13 mag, 19.1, 21.4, 19.8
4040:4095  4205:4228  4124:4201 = -0.04 mag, 20.4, 20.4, 20.4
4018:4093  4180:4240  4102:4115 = -0.05 mag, 20.5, 20.4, 20.4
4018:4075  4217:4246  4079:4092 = -0.13 mag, 20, 19.8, 20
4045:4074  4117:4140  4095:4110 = 0.04 mag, 19.4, 21.5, 20.7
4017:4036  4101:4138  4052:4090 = 0.02 mag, 20.4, 21.3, 20.8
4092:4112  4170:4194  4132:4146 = 0.01 mag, 20.5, 21.1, 20.8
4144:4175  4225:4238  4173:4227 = -0.06 mag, 21.5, 18.3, 19.7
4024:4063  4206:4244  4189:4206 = -0.03 mag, 20.1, 20.3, 20.3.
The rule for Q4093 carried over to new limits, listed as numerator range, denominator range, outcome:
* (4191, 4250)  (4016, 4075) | 1.02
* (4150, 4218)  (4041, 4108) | 1.05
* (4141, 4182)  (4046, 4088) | 1.06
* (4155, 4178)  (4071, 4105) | 1.04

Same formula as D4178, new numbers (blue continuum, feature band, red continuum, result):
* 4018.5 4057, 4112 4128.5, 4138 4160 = -1.0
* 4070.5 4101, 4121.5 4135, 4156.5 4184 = 0.3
